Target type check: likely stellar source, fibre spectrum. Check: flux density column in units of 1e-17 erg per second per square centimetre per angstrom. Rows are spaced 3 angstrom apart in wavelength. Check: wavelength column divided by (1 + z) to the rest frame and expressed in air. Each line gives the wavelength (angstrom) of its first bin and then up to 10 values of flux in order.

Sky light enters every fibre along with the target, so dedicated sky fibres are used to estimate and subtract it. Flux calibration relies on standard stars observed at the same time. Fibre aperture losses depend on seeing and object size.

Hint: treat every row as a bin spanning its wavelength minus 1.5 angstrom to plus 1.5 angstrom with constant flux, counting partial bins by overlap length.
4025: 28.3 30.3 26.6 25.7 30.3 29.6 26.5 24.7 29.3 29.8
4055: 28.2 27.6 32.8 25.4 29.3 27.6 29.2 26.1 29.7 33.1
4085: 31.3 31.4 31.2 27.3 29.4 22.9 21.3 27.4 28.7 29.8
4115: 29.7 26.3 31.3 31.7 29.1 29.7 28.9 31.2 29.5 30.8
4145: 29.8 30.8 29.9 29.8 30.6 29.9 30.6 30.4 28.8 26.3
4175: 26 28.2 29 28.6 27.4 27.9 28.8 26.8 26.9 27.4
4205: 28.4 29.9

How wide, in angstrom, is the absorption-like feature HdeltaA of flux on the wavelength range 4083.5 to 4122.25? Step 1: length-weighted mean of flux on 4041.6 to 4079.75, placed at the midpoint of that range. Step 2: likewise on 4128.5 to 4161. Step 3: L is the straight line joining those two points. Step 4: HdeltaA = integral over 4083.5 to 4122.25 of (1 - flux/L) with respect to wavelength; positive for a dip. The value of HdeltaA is 1.1 angstrom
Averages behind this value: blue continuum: 28.1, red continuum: 30.1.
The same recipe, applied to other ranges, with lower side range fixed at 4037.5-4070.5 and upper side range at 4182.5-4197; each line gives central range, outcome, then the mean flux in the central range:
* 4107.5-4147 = -2.28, 29.7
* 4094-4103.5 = 0.98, 25.3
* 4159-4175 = -0.50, 28.9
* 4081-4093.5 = -1.37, 31.3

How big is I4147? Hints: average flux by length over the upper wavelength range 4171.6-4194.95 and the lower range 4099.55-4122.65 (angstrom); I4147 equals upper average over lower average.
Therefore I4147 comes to 1.02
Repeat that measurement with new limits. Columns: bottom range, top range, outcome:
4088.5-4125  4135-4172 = 1.07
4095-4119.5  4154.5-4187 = 1.07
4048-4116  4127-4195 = 1.02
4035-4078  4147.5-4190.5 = 1.02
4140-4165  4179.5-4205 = 0.92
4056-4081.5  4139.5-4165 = 1.06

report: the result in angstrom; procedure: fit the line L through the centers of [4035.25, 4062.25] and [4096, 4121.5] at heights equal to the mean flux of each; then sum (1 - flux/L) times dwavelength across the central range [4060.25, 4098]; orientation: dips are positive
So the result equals -2.05 angstrom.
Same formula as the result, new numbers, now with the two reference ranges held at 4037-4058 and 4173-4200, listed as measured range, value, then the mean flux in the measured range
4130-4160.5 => -2.5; 30.1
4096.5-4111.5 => 1.1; 26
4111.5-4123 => -0.6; 29.3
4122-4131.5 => -0.8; 30.2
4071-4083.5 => -0.6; 29.4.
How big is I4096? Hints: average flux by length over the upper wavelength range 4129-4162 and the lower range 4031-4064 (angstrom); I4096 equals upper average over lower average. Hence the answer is 1.1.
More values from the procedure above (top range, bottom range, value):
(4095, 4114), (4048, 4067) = 0.92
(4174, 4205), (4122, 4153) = 0.92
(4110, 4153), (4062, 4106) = 1.06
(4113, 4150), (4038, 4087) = 1.04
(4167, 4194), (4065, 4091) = 0.94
